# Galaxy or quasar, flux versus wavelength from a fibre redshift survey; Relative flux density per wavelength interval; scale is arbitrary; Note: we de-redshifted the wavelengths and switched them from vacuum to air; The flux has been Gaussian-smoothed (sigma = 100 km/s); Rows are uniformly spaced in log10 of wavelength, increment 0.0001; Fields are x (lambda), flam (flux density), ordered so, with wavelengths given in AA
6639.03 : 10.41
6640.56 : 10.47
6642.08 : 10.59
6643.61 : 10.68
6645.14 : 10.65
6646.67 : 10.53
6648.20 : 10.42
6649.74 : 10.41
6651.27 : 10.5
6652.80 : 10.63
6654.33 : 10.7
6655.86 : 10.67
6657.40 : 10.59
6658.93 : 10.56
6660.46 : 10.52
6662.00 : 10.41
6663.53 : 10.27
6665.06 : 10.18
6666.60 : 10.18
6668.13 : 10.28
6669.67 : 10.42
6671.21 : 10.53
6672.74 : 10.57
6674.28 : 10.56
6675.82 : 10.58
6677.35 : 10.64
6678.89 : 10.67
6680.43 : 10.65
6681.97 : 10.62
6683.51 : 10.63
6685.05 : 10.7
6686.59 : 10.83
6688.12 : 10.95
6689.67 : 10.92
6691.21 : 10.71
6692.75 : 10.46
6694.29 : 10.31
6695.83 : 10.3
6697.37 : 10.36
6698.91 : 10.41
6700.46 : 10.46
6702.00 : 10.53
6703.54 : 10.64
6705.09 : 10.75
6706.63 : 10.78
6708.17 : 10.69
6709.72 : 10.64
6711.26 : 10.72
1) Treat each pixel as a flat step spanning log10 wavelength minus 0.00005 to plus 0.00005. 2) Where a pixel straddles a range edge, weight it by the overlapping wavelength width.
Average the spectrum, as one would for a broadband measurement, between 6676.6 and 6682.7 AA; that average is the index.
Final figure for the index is 10.6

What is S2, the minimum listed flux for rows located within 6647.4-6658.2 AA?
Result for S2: 10.41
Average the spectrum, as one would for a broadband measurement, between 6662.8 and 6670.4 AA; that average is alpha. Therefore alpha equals 10.3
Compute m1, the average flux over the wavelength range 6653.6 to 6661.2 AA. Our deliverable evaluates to 10.6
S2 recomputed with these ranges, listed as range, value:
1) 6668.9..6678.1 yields 10.42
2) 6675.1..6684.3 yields 10.58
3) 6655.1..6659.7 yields 10.56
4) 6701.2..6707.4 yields 10.53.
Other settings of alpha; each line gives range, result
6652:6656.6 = 10.7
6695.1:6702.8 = 10.4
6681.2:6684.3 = 10.6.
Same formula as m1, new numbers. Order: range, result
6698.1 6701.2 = 10.4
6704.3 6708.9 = 10.7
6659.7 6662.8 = 10.5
